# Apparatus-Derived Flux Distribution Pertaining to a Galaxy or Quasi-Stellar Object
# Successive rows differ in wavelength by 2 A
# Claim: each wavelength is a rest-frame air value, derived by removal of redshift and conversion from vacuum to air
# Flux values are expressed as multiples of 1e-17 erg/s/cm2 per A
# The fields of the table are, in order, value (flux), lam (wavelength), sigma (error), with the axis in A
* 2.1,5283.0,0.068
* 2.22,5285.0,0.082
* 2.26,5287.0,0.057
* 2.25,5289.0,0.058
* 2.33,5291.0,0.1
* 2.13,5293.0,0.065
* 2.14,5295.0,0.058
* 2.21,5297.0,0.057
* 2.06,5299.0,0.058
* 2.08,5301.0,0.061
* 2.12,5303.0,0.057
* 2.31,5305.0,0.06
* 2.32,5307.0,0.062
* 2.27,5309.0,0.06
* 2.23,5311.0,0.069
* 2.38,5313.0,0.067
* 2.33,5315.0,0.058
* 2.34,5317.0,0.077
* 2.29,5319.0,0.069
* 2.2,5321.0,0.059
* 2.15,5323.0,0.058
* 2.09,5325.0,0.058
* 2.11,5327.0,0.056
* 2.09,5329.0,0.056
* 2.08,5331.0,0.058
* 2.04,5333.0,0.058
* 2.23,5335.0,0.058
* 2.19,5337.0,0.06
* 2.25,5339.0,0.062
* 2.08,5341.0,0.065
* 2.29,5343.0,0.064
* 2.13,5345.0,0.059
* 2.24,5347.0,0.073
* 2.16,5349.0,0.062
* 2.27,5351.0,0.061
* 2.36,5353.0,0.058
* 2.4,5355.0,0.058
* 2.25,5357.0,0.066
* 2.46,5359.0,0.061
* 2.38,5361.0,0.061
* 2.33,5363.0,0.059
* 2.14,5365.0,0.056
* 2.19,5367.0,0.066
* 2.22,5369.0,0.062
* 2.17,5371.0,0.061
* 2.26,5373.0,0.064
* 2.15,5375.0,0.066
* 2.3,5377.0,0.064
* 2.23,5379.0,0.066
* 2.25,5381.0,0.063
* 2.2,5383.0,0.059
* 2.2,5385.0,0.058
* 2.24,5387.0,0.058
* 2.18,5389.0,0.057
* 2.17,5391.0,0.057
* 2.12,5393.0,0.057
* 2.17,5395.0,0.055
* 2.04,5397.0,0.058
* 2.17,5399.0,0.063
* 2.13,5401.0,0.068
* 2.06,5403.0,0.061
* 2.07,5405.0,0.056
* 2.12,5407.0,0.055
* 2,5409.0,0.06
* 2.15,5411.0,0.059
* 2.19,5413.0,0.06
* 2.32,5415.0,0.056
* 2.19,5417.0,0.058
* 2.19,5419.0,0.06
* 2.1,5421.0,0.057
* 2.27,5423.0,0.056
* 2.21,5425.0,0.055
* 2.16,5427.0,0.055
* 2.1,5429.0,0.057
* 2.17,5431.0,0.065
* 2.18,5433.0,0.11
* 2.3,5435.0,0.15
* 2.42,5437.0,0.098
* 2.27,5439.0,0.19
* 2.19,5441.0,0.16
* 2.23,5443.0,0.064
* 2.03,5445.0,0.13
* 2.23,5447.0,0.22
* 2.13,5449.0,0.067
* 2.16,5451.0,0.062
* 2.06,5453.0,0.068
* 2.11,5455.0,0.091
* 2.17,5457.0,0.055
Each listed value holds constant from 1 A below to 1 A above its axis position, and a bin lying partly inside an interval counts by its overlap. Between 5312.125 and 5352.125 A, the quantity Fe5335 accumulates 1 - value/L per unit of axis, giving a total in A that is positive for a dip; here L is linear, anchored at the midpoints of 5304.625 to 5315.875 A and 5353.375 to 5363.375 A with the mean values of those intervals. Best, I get 2.3 A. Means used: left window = 2.31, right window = 2.37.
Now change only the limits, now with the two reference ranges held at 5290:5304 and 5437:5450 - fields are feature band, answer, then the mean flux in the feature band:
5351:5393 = -1.45 A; 2.25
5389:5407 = 0.53 A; 2.12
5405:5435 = 0.30 A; 2.17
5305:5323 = -1.08 A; 2.29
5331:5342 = 0.07 A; 2.15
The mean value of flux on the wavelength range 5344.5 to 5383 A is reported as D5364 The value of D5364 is 2.26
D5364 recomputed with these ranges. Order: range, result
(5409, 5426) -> 2.19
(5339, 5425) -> 2.2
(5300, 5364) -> 2.23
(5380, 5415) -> 2.15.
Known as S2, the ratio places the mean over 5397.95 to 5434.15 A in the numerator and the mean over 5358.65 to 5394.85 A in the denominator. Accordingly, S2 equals 0.97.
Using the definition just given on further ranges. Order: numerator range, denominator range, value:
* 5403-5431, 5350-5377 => 0.95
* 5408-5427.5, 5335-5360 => 0.97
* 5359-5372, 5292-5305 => 1.06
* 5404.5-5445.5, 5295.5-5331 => 0.99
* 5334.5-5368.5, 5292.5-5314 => 1.02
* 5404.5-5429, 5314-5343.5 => 0.99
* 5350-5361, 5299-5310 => 1.07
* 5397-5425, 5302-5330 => 0.96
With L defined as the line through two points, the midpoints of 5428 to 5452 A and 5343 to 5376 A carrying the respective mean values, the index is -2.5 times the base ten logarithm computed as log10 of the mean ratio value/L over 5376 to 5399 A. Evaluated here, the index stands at 0.02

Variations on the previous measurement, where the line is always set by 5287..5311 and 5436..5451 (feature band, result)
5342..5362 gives -0.04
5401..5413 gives 0.06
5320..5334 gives 0.05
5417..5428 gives 0.01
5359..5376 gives -0.02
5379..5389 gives -0.01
